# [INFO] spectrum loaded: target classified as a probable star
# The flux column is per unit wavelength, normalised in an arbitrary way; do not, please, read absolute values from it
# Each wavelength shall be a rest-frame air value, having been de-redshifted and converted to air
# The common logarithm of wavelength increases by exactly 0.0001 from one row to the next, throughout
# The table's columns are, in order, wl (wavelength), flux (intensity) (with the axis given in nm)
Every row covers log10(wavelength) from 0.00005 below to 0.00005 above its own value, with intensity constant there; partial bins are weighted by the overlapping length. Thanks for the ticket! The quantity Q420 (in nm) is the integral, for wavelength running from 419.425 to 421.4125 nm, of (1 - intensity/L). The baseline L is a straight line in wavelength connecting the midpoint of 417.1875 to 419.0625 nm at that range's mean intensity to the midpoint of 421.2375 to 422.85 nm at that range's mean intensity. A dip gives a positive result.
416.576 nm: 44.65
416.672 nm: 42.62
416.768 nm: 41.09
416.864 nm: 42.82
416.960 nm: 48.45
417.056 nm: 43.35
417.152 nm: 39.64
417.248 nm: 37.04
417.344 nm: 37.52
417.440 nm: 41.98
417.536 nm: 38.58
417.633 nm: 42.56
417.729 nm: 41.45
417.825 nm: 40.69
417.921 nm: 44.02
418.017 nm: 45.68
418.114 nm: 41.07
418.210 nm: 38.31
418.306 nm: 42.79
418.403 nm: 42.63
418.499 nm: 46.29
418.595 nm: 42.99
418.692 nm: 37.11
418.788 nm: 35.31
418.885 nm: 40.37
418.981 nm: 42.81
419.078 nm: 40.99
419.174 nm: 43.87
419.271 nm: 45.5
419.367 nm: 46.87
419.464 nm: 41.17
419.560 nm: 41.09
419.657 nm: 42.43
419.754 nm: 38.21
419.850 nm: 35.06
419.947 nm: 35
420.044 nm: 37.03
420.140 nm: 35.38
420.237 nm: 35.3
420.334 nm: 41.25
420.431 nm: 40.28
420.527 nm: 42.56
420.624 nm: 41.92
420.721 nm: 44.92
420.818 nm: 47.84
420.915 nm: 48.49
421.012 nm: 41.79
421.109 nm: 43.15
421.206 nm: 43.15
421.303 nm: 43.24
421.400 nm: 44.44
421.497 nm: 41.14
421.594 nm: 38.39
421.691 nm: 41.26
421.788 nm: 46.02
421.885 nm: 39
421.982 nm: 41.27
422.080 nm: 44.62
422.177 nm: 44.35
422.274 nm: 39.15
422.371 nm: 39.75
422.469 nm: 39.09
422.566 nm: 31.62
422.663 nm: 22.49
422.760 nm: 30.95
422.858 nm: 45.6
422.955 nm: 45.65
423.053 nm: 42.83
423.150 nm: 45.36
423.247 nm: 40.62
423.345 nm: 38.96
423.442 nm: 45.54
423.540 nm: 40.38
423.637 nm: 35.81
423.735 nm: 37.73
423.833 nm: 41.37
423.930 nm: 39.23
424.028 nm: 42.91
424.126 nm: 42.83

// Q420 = -0.05 nm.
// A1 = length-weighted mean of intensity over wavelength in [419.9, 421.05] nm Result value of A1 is 41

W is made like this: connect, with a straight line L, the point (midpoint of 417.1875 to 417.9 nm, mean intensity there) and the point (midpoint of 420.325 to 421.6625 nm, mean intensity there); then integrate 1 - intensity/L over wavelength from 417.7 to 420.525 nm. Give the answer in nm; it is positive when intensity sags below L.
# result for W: 0.05 nm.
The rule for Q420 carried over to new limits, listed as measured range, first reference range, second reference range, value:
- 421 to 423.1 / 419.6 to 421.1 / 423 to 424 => 0.02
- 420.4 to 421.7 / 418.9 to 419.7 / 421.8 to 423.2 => -0.06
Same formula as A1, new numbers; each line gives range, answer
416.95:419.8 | 41.6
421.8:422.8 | 37.6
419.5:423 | 40.4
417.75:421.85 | 41.6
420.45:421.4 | 44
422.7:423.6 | 41.5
